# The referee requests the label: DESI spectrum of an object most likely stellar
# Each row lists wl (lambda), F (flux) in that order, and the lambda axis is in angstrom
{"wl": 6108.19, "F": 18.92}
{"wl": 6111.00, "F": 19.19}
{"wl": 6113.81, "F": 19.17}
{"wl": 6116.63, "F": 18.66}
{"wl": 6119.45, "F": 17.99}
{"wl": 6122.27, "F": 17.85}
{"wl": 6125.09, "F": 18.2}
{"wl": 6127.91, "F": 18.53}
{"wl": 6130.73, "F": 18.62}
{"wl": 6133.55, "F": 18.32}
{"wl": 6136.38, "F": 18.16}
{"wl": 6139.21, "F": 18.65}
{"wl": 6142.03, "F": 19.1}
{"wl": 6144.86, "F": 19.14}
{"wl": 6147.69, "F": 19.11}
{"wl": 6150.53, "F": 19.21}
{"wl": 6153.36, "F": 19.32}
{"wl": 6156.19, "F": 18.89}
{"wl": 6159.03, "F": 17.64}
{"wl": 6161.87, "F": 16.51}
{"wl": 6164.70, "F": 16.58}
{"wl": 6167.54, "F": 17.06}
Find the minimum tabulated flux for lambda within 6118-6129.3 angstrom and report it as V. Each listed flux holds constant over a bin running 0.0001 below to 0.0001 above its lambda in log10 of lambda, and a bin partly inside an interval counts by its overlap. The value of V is 17.85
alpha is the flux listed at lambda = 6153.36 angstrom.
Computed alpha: 19.32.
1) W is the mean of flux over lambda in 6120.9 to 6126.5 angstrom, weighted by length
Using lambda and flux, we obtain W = 18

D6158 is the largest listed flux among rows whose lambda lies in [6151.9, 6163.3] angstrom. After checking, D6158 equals 19.32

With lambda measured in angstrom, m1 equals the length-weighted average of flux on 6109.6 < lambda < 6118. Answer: 19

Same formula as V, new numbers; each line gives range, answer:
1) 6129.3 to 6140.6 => 18.16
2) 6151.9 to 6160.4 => 17.64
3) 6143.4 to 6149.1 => 19.11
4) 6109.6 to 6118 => 18.66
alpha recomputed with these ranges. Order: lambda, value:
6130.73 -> 18.62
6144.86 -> 19.14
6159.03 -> 17.64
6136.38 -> 18.16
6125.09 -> 18.2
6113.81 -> 19.17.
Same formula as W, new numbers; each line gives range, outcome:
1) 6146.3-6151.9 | 19.1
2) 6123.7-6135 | 18.4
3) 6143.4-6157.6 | 19.1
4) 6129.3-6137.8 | 18.4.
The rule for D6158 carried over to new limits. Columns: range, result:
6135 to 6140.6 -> 18.65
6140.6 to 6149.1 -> 19.14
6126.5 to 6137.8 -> 18.62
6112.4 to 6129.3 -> 19.17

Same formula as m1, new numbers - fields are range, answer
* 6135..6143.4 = 18.6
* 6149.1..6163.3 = 18.3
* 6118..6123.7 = 17.9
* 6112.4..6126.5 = 18.4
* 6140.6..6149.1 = 19.1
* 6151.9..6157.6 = 19.1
